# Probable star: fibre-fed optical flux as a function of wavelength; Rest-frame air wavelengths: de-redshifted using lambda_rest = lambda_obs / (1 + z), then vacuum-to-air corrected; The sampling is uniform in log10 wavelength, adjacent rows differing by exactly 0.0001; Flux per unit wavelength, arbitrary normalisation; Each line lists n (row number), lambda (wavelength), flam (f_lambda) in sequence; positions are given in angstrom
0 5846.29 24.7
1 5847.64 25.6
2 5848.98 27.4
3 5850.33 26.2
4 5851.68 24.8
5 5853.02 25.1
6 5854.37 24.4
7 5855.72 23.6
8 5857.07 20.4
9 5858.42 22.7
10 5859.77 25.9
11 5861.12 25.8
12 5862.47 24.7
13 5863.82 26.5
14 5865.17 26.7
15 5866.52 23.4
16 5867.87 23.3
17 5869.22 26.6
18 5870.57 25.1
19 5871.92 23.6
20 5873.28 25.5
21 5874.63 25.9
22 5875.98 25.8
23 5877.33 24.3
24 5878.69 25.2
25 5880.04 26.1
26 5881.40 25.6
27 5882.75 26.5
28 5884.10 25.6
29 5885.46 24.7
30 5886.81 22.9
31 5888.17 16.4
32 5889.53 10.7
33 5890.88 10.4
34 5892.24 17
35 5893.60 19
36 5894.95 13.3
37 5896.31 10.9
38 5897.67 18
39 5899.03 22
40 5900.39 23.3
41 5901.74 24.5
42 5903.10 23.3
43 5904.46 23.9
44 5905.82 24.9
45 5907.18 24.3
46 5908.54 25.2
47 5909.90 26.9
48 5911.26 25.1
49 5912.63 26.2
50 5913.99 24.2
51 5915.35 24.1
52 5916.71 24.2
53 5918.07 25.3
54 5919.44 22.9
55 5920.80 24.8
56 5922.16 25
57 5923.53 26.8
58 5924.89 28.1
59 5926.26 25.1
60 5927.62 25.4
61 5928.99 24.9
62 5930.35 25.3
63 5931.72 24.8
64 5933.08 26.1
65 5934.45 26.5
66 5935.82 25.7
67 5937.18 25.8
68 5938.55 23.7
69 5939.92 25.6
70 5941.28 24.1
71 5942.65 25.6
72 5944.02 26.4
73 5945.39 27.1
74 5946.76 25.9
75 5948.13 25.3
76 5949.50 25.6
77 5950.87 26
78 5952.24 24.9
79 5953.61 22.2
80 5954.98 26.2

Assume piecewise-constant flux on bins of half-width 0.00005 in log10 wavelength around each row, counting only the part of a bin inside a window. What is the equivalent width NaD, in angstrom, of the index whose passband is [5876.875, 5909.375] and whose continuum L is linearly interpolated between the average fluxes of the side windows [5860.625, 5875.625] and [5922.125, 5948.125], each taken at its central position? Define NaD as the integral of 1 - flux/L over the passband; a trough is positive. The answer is 5.4 angstrom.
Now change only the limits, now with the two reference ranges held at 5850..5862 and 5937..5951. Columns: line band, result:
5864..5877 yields -0.35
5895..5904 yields 1.79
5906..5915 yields -0.07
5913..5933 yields 0.09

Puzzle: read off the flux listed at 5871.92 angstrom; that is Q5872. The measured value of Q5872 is 23.6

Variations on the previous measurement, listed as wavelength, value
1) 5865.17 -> 26.7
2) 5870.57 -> 25.1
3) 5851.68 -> 24.8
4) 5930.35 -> 25.3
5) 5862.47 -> 24.7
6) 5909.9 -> 26.9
